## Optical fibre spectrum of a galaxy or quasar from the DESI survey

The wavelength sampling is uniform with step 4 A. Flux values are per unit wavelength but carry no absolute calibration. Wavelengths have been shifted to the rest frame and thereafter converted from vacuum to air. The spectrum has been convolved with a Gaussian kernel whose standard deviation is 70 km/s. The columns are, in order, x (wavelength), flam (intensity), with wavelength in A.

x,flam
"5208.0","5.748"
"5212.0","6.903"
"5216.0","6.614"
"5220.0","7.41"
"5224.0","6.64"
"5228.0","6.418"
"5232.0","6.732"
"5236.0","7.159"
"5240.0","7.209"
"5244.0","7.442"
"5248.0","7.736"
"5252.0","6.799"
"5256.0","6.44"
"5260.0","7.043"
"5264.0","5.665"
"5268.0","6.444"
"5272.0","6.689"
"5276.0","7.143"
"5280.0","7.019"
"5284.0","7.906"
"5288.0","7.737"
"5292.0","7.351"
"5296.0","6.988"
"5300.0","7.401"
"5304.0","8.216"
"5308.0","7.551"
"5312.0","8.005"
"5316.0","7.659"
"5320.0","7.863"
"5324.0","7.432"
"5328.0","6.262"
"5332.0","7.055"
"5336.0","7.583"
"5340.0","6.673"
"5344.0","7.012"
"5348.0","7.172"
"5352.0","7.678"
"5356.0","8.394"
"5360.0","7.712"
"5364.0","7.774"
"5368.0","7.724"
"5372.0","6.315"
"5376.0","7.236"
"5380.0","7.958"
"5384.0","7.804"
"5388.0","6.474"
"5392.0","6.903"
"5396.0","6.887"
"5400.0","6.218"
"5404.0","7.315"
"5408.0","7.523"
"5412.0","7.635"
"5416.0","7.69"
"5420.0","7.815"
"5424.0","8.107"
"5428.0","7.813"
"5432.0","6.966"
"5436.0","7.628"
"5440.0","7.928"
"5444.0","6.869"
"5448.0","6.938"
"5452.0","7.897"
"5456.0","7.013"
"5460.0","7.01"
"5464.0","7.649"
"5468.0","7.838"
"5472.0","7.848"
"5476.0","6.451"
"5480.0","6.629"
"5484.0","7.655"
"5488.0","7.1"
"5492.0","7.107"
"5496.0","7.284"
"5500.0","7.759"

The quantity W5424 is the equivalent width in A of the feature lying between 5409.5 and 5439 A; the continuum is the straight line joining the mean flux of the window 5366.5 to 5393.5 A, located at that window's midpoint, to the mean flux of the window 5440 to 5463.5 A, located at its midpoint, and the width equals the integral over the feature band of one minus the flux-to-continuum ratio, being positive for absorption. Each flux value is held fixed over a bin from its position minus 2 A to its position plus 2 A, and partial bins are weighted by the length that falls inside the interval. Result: -1.8 A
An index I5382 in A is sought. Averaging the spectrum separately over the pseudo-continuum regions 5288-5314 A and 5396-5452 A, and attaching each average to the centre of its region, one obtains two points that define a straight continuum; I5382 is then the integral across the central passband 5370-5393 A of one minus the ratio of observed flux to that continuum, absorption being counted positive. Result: 1.09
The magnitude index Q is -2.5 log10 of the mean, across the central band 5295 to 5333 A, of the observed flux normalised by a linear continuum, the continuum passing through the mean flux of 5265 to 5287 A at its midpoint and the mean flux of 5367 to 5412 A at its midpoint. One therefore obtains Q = -0.06 mag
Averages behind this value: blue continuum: 7.01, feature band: 7.47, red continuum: 7.13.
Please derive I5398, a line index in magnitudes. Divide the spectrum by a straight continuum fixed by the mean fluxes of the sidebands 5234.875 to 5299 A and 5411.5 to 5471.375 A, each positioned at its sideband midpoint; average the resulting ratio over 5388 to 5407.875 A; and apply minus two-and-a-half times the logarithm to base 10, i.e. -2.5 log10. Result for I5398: 0.08 mag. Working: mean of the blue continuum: 7.05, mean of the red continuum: 7.52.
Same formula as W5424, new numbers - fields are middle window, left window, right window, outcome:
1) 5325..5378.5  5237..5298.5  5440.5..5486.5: -1.1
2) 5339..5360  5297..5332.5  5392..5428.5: 0.0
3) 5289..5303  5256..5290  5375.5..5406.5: -0.8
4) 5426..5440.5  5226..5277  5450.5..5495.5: -0.7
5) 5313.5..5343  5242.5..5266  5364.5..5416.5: -0.8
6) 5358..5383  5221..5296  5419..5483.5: -0.8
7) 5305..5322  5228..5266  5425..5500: -1.9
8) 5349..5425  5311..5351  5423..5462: -0.9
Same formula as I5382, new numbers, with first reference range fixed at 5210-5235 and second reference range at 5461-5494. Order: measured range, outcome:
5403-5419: -0.9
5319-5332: -0.2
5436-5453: -0.4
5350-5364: -1.7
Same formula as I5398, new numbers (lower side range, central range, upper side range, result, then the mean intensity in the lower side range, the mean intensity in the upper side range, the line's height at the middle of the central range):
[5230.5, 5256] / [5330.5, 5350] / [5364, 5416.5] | 0.013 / 7.13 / 7.21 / 7.19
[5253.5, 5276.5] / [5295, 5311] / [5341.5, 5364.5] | -0.090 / 6.54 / 7.59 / 6.99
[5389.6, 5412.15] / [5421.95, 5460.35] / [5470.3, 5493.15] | -0.054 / 7.02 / 7.12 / 7.07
